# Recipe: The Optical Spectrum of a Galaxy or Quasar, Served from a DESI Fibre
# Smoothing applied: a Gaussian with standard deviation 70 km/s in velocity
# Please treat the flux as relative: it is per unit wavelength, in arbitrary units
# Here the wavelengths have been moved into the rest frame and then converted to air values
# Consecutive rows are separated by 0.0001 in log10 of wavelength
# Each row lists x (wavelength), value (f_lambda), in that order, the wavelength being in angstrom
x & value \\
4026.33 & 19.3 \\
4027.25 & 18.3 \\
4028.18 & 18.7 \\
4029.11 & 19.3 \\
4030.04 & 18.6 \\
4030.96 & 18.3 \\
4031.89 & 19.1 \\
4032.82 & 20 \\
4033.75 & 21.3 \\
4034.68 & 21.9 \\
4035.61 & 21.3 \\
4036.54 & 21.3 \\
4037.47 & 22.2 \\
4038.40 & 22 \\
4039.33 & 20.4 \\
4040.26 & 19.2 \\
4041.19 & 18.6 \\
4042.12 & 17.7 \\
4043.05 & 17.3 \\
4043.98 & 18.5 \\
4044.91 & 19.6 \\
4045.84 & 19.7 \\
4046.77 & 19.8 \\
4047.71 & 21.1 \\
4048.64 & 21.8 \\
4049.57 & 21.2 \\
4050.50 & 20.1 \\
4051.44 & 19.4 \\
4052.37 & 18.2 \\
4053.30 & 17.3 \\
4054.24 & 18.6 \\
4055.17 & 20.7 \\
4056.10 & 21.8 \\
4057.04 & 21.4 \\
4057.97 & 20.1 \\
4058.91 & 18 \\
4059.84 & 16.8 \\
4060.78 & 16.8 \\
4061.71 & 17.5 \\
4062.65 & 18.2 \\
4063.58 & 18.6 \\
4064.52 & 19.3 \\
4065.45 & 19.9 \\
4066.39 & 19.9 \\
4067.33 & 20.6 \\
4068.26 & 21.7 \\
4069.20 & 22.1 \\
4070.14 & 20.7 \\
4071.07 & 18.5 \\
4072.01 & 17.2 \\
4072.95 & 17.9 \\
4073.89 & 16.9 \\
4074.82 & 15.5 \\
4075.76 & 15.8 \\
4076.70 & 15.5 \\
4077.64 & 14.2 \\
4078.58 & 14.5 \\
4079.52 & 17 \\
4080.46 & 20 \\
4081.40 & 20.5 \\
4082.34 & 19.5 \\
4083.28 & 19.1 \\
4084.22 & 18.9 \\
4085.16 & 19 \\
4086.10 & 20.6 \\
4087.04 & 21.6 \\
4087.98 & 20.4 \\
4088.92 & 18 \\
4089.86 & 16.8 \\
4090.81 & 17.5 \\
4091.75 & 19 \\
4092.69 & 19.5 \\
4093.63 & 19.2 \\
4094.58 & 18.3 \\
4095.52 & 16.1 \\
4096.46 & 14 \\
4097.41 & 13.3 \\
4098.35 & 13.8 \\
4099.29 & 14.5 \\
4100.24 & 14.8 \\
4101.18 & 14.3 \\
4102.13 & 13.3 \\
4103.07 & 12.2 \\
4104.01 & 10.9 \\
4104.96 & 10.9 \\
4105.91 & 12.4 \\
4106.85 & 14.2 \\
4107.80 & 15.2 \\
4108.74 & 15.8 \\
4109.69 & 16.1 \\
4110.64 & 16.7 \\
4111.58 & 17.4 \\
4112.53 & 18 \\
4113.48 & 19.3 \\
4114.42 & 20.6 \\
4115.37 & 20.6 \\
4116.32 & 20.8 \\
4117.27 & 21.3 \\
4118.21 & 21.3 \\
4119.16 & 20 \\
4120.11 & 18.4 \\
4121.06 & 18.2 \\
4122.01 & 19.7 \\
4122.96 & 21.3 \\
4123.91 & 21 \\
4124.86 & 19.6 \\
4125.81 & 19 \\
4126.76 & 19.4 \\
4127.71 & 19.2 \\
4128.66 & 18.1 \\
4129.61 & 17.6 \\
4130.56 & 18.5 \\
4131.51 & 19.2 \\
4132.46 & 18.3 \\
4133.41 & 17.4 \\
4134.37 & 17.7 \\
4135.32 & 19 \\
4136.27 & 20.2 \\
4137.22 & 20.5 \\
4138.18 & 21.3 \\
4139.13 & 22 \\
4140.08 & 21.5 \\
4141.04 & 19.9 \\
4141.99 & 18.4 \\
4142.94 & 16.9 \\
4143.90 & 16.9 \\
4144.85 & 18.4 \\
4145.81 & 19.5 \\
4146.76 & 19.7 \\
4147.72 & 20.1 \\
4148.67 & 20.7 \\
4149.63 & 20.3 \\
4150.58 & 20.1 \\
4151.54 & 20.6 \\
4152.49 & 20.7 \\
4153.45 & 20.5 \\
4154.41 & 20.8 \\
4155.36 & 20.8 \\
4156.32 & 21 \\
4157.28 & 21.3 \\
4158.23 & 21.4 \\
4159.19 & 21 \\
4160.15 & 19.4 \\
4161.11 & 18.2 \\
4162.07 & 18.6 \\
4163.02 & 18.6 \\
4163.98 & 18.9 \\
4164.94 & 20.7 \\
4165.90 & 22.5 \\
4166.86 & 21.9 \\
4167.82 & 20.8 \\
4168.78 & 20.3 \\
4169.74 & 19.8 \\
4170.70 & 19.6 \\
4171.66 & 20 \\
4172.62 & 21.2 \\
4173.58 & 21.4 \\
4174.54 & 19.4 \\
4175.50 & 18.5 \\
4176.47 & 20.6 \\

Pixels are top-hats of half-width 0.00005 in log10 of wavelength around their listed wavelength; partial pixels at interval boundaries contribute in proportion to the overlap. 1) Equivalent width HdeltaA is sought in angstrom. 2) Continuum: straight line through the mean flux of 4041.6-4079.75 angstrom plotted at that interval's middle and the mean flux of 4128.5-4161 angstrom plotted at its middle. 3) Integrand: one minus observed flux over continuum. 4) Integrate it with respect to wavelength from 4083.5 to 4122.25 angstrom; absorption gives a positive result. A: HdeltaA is 4.2 angstrom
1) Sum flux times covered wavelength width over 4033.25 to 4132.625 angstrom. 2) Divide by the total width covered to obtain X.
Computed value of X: 18.4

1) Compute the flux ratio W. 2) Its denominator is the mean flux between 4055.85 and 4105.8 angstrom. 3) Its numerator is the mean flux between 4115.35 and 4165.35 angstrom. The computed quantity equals 1.12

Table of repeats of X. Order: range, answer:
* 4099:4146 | 18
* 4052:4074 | 19.2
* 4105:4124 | 18.2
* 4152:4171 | 20.3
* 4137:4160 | 20.2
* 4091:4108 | 14.8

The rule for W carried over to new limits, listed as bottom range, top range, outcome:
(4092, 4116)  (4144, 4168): 1.29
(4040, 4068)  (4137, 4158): 1.04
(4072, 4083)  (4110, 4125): 1.15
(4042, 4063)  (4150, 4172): 1.06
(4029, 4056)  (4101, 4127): 0.88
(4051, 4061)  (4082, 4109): 0.86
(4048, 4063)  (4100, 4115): 0.79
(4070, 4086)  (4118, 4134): 1.08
